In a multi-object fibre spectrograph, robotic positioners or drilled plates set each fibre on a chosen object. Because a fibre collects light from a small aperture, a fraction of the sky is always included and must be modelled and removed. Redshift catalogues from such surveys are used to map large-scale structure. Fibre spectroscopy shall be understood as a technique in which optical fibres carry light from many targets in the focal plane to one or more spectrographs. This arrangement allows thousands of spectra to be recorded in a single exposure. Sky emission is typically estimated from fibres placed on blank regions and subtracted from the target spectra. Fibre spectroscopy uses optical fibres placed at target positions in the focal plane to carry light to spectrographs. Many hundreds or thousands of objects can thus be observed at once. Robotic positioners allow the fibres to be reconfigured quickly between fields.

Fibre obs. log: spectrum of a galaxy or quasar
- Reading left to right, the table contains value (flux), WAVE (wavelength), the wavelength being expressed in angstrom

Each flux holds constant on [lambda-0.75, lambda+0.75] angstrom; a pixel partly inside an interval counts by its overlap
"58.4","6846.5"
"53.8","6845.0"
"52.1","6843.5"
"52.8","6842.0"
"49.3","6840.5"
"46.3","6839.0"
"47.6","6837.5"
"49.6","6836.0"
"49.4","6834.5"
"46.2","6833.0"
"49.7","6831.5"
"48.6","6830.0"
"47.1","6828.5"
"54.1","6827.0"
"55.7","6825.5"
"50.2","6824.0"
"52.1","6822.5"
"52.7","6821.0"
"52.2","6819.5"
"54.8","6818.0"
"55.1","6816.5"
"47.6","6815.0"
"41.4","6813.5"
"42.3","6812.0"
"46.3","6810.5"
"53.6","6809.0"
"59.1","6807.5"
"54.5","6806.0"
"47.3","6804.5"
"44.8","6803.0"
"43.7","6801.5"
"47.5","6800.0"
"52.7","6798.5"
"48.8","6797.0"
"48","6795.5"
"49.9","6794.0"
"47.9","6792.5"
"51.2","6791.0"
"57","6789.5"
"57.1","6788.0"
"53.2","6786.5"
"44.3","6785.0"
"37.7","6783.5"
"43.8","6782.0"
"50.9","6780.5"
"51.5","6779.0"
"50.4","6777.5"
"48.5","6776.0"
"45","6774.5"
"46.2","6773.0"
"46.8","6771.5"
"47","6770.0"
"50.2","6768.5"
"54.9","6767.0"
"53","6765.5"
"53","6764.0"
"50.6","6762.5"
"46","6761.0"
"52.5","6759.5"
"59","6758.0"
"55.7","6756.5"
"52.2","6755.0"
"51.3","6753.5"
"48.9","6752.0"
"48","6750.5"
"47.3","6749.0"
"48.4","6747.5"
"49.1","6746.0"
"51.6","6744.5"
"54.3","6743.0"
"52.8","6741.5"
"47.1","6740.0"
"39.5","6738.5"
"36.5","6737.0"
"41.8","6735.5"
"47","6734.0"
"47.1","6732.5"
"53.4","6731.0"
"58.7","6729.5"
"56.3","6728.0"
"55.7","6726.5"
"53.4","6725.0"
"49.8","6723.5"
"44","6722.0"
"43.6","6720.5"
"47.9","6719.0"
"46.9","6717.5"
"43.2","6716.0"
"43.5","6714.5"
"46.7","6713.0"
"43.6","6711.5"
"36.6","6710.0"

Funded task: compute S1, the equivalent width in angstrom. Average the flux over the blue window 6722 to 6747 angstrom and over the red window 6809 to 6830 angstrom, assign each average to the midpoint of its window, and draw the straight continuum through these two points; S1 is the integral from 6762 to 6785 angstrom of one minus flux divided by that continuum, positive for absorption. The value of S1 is 0.6 angstrom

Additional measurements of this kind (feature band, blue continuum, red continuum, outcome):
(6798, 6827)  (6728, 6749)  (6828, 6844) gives -0.84 angstrom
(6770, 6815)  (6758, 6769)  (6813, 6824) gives 2.50 angstrom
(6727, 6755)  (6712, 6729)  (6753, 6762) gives 0.98 angstrom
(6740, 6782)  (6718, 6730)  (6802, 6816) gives -0.40 angstrom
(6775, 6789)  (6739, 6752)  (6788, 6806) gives 0.25 angstrom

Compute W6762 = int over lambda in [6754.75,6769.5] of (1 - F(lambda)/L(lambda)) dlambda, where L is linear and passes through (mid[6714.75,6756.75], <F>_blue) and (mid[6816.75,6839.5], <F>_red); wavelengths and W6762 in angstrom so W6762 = -1.0 angstrom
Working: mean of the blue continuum 48.8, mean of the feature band 52.6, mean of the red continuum 50.6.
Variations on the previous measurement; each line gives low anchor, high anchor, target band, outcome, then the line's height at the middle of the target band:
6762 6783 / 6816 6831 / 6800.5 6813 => 0.60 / 51.2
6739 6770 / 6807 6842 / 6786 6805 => 0.21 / 50.5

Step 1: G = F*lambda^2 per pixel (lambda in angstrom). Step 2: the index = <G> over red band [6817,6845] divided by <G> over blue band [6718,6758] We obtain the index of 1.1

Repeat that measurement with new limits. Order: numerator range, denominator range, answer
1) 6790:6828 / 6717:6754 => 1.05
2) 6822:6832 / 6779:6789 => 1.07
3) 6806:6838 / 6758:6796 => 1.03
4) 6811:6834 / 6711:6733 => 1.05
